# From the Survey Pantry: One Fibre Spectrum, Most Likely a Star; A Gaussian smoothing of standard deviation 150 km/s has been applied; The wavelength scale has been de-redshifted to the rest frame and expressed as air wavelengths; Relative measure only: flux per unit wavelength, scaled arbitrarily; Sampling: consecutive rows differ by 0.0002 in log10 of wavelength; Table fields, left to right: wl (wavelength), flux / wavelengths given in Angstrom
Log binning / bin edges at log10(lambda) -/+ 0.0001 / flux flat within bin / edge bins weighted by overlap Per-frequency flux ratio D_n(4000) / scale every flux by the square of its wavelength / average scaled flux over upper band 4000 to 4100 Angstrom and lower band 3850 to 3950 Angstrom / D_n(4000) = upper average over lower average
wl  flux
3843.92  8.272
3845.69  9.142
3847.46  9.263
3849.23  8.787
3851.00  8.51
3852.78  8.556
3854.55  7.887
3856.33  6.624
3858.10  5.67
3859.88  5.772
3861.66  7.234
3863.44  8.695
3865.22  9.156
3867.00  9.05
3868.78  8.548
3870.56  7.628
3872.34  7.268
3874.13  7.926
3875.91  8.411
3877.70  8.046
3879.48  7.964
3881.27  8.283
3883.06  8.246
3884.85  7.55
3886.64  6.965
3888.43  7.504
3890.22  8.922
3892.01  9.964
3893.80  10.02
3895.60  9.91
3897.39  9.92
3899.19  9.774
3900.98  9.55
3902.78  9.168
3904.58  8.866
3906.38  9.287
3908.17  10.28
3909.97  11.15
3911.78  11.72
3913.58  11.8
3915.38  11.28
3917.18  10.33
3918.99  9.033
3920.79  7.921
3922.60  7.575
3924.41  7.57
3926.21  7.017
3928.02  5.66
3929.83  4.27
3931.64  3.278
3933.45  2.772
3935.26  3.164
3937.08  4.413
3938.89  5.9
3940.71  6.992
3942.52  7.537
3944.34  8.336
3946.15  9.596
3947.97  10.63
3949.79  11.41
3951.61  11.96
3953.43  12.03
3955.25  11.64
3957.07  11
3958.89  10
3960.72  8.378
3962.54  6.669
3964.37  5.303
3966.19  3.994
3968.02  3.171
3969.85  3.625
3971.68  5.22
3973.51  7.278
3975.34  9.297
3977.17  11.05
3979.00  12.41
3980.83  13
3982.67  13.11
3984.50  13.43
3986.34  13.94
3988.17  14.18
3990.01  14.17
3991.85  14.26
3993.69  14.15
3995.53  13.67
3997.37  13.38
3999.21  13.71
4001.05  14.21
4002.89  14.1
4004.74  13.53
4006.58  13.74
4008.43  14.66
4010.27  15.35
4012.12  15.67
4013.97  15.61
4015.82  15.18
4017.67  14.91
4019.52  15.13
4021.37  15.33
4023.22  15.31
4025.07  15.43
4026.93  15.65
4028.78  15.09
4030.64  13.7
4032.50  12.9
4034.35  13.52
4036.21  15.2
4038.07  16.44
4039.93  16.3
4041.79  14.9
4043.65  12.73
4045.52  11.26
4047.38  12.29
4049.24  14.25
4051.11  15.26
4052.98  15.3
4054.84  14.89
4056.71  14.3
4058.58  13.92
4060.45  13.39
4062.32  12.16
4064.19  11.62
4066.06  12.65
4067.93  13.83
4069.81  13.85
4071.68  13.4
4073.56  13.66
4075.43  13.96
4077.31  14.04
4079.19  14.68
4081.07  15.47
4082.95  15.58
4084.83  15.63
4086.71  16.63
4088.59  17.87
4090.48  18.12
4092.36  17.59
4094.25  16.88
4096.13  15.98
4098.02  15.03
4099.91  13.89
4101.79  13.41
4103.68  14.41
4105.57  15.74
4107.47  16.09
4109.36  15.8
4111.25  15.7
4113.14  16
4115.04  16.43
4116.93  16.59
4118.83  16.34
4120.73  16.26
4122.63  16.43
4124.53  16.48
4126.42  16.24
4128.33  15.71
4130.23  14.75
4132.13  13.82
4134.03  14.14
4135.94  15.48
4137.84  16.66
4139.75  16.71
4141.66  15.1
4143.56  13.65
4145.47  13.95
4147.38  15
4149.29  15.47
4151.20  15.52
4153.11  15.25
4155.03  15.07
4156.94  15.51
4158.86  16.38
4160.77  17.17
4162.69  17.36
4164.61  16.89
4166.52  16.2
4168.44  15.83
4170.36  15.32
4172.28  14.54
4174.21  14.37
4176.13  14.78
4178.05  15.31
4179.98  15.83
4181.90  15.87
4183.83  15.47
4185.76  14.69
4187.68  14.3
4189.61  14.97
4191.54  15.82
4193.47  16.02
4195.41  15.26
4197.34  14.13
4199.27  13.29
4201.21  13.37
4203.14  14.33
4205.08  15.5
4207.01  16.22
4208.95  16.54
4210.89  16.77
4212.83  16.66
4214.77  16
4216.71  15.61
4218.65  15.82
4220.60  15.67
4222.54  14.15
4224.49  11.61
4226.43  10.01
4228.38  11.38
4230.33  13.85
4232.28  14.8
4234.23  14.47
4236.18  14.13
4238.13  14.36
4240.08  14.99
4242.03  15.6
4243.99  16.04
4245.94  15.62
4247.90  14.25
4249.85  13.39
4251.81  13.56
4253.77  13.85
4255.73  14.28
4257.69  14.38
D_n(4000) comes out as 1.9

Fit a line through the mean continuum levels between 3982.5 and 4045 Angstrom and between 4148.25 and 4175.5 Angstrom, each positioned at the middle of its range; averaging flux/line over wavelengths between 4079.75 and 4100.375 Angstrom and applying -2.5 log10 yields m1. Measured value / -0.08 mag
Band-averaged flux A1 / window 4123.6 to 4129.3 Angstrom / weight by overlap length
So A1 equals 16.1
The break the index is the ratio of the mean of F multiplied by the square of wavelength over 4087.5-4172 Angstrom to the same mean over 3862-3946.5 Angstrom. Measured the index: 2.17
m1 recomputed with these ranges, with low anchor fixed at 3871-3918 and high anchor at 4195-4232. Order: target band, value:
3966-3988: 0.13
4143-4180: -0.14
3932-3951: 0.38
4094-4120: -0.22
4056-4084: -0.14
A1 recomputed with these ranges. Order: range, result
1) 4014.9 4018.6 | 15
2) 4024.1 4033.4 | 14.6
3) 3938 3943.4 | 6.81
